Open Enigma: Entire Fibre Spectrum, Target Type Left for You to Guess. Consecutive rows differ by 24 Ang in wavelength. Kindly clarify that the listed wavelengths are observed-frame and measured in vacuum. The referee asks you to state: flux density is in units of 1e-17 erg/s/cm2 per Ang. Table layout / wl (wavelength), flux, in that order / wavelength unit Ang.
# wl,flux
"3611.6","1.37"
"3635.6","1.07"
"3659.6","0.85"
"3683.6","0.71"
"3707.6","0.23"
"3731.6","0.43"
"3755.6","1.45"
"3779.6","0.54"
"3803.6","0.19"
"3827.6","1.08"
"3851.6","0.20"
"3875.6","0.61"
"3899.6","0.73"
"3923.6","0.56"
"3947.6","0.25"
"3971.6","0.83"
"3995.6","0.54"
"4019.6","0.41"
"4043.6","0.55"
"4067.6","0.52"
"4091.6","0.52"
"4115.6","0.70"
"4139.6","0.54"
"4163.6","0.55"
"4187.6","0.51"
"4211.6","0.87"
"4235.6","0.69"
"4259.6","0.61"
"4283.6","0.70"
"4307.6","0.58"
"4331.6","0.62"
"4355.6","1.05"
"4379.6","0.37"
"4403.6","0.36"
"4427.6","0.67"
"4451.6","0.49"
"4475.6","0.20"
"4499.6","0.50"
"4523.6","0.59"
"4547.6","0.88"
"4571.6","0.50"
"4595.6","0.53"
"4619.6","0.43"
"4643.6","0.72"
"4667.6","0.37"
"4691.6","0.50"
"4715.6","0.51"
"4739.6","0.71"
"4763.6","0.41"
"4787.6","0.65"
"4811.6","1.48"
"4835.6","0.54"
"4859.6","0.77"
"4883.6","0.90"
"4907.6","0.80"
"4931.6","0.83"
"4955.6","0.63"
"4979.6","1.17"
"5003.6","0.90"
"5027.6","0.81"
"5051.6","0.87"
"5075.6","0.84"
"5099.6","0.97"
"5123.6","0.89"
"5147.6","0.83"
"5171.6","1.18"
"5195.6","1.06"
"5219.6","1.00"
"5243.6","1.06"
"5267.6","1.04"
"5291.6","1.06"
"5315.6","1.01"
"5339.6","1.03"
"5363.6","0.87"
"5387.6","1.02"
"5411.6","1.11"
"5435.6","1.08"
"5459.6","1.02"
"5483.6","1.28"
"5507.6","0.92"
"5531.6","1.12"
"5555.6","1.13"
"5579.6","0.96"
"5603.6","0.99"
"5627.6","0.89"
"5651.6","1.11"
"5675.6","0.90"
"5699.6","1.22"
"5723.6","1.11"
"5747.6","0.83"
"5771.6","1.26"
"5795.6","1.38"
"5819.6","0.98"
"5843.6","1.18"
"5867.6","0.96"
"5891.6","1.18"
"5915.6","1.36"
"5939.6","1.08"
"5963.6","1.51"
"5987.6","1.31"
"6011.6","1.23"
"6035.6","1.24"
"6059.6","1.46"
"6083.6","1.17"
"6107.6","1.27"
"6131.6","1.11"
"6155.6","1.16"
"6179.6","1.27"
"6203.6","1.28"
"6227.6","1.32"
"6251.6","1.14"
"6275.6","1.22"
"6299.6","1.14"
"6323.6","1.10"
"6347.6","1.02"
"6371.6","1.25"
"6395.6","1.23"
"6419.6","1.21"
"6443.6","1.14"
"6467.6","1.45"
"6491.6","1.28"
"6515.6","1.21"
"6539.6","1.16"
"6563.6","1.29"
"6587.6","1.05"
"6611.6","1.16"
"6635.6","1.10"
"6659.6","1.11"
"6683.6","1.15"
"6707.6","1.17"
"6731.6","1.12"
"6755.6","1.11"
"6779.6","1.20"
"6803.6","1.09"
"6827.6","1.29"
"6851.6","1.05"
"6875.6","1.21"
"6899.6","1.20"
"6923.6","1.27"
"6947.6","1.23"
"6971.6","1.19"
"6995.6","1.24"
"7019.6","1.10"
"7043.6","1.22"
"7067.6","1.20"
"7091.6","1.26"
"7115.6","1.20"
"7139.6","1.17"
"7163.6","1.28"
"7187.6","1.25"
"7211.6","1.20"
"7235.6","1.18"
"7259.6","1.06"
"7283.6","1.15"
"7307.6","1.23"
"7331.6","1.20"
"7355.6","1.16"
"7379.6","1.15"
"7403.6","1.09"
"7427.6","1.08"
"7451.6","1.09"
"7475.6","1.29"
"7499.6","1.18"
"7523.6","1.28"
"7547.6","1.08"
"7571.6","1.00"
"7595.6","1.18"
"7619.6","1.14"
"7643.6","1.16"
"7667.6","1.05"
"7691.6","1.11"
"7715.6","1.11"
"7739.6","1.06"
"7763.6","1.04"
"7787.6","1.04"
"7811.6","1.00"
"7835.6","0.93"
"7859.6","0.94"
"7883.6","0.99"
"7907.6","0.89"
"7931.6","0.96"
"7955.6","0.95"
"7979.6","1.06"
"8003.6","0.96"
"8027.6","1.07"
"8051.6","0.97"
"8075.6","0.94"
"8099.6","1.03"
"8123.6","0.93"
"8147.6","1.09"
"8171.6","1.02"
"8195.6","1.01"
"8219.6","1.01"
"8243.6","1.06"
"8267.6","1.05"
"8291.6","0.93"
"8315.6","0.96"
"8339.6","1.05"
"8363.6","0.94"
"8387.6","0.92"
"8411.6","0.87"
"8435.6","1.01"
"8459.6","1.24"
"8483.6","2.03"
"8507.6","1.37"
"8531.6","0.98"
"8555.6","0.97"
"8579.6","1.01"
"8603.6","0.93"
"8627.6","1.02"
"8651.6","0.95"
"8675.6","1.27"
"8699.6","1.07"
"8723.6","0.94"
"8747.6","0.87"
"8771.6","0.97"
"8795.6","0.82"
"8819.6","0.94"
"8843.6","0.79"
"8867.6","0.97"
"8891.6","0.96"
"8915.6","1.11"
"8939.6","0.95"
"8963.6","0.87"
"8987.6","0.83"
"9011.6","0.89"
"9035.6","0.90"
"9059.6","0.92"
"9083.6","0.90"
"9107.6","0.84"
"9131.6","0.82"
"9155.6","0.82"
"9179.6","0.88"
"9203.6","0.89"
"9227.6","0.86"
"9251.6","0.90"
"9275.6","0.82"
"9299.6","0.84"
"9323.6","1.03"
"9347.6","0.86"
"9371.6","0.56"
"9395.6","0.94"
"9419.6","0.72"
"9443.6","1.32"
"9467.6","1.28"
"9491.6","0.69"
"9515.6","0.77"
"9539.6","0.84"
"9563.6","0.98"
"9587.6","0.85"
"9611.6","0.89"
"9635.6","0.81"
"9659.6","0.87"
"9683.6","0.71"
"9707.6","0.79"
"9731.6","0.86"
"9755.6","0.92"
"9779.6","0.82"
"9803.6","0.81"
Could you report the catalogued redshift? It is 0.29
